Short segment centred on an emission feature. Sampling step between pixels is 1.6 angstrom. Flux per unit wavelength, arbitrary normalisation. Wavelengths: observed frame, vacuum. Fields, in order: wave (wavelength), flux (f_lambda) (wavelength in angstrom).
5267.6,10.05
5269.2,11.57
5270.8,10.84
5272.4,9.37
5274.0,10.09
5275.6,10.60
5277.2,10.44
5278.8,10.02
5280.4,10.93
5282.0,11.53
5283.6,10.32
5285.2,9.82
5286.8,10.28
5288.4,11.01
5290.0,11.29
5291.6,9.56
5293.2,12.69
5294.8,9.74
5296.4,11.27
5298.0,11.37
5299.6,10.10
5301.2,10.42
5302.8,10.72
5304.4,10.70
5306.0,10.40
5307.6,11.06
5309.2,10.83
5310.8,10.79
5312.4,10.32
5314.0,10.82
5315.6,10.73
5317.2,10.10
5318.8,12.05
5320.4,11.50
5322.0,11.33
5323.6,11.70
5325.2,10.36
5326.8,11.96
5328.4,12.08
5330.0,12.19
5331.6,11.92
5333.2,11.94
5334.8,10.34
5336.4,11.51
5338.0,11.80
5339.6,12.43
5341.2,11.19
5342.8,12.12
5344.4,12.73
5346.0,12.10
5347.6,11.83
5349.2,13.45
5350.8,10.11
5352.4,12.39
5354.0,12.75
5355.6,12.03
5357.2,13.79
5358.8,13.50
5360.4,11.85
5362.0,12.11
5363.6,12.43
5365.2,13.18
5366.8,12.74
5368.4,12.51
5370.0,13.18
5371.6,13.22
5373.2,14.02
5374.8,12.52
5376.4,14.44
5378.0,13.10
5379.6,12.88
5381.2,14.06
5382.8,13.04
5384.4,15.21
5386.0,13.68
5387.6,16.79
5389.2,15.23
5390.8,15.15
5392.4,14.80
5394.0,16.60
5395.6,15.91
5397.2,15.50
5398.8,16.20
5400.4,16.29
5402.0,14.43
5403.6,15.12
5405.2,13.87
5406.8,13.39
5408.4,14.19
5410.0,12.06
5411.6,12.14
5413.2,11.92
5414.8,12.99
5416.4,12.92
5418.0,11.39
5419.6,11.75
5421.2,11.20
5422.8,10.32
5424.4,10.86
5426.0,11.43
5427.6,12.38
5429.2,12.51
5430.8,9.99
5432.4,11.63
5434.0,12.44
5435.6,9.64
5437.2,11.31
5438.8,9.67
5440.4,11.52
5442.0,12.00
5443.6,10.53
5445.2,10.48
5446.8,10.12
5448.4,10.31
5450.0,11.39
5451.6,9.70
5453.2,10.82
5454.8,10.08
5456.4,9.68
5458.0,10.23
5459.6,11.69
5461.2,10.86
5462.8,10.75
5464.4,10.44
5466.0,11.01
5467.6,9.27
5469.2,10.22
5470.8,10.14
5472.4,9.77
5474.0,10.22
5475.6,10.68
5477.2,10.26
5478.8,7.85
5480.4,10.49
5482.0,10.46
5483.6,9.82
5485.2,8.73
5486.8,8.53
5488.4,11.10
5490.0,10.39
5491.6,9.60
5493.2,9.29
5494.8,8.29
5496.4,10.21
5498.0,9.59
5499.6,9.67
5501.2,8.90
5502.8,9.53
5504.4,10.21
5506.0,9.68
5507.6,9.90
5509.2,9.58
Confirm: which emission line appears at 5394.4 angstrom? C III]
